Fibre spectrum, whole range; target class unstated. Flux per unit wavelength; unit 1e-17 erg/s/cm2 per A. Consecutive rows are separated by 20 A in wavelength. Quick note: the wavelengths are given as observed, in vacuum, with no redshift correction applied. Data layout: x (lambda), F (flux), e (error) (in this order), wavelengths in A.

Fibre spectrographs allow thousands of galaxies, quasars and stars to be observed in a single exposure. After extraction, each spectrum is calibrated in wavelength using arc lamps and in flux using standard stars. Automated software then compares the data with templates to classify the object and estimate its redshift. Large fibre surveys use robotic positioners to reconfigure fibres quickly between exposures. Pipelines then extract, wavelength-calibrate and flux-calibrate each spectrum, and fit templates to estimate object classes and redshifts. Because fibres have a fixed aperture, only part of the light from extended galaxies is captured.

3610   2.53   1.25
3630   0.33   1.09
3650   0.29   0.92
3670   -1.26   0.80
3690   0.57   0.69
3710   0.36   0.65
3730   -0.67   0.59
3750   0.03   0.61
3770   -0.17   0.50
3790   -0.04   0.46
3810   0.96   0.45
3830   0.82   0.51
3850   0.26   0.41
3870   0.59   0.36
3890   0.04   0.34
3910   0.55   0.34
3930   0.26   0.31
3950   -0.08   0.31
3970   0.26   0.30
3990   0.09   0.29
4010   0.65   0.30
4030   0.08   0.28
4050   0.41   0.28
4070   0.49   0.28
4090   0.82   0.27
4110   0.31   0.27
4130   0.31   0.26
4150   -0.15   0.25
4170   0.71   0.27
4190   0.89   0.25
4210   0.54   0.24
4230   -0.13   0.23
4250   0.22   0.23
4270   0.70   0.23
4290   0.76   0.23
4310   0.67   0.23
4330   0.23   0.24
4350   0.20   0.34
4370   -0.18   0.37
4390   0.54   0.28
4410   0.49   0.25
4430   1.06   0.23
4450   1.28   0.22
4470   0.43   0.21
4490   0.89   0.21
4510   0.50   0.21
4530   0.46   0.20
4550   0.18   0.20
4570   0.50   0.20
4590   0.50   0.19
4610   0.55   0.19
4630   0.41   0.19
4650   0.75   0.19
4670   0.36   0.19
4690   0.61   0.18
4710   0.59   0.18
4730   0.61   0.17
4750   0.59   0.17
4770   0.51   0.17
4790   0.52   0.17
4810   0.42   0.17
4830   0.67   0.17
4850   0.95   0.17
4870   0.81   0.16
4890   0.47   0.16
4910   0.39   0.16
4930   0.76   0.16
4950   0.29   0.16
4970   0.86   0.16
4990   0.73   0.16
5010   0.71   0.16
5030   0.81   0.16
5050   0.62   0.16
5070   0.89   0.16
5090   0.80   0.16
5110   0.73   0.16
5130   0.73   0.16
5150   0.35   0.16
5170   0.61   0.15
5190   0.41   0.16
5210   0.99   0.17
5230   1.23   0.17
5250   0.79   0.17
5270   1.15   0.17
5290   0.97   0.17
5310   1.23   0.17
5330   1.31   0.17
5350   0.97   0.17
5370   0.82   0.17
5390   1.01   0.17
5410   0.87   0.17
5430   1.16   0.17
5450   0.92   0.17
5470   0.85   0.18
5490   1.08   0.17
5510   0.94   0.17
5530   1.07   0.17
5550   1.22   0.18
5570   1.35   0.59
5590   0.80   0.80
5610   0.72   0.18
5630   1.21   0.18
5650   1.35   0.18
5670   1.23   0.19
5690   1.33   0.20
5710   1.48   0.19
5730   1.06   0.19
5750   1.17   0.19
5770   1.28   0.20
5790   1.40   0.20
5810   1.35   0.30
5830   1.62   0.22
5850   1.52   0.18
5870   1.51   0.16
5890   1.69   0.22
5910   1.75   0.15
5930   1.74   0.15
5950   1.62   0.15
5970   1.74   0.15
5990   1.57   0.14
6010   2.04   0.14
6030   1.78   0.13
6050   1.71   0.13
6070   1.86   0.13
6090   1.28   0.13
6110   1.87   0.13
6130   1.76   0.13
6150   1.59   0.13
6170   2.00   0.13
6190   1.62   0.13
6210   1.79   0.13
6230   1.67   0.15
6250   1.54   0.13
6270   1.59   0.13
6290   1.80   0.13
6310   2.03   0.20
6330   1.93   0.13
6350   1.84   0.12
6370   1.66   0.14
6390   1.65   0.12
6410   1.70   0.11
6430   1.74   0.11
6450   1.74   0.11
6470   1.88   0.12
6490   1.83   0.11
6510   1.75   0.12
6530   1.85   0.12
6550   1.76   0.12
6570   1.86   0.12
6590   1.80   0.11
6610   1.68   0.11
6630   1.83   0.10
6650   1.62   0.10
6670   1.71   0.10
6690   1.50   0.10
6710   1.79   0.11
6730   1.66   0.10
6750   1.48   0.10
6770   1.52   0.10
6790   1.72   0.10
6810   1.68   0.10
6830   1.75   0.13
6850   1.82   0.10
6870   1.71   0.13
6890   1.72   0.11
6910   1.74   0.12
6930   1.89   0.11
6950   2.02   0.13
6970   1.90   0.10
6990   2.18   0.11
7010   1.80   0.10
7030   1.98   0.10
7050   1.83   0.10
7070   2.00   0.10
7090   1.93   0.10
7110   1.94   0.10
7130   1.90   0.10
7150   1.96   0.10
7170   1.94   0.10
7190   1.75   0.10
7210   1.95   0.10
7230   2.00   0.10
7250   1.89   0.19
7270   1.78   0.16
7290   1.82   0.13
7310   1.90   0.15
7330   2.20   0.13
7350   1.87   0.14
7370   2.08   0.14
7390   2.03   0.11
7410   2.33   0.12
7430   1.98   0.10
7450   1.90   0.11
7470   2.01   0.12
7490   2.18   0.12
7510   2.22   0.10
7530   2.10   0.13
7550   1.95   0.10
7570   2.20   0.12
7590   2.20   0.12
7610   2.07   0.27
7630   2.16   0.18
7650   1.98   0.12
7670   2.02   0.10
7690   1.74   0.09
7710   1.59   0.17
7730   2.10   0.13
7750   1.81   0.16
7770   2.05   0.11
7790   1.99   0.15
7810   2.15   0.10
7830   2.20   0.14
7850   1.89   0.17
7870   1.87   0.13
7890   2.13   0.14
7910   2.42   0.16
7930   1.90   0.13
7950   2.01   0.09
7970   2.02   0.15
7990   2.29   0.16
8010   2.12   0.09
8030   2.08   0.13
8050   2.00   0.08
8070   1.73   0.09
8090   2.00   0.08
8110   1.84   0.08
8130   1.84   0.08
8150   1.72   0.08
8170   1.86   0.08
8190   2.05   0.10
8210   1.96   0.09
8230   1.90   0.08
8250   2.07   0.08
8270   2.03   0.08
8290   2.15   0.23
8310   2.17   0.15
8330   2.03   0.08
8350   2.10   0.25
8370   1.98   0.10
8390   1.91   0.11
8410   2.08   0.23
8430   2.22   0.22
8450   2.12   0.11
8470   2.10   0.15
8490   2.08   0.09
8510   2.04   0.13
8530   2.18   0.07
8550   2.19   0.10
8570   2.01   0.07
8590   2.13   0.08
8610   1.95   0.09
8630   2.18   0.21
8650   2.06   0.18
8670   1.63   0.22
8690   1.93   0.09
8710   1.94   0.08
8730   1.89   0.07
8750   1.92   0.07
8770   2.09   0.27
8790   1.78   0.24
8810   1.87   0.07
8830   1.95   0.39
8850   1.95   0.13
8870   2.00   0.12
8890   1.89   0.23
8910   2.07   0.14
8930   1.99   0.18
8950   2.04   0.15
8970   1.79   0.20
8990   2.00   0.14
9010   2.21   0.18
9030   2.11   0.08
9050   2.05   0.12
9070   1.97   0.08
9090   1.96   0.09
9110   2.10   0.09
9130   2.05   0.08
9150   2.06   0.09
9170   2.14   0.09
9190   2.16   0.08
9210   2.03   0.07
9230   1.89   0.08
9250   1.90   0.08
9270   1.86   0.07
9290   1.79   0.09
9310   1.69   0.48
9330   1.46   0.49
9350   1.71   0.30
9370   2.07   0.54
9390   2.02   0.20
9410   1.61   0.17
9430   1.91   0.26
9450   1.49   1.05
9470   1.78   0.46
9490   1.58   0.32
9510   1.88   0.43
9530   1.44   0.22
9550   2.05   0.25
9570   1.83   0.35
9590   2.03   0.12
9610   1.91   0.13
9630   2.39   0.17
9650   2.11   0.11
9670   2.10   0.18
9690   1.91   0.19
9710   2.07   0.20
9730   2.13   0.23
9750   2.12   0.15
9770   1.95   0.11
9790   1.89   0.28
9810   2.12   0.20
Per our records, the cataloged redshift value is 0.306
